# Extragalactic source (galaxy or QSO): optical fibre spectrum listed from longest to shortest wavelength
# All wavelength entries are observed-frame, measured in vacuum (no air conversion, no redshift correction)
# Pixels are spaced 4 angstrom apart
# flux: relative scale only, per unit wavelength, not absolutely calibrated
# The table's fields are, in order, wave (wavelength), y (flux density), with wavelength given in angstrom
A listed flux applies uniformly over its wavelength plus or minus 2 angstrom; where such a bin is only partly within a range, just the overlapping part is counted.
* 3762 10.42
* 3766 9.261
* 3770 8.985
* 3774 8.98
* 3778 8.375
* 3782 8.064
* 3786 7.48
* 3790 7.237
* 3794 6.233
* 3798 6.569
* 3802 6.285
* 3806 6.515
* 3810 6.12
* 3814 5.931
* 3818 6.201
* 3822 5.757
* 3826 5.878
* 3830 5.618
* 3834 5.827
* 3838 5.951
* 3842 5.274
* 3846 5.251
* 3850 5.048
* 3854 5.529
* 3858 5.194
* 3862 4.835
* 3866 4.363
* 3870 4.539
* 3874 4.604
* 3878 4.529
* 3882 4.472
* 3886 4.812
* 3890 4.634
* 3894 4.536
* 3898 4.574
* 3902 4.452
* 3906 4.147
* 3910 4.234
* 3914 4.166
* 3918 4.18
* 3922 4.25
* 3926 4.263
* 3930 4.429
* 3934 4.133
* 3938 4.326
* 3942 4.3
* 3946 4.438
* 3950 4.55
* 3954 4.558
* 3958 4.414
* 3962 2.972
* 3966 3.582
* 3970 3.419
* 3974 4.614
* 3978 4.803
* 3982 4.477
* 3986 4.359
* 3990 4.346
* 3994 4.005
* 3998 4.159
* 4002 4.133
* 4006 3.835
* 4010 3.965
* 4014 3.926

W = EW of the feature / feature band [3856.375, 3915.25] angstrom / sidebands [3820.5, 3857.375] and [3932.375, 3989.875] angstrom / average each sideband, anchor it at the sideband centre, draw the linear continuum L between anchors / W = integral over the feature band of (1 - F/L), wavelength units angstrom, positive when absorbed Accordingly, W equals 5.8 angstrom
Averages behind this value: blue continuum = 5.55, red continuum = 4.22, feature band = 4.54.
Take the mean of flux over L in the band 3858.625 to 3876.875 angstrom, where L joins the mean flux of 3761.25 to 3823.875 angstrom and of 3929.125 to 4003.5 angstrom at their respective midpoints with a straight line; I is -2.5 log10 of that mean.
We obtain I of 0.28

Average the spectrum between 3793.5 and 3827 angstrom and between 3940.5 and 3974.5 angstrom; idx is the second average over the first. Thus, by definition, 0.66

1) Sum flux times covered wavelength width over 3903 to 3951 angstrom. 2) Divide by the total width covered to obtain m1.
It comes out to 4.28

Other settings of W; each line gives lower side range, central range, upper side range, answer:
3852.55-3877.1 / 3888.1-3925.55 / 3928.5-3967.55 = 1.2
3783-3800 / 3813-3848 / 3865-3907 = 1.2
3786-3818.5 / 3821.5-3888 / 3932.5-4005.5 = 7.2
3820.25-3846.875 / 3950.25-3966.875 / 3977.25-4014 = 2.1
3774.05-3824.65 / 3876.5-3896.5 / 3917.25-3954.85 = 2.4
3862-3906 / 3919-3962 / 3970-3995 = 1.4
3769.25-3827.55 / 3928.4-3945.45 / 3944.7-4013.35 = 1.7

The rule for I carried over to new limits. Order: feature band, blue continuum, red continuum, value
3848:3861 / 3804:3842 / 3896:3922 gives 0.022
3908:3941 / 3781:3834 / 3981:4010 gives 0.177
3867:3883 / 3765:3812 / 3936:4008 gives 0.291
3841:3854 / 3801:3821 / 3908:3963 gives 0.076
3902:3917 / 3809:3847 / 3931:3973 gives 0.111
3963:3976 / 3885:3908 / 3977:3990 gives 0.183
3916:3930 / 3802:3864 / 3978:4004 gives 0.149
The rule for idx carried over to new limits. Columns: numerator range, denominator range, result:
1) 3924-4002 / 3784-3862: 0.71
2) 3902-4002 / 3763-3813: 0.56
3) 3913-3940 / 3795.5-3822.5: 0.68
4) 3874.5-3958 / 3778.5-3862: 0.72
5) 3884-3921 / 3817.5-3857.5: 0.79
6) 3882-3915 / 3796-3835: 0.73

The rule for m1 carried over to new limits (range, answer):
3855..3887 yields 4.69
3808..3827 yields 5.98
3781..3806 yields 6.9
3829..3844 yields 5.67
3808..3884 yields 5.31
